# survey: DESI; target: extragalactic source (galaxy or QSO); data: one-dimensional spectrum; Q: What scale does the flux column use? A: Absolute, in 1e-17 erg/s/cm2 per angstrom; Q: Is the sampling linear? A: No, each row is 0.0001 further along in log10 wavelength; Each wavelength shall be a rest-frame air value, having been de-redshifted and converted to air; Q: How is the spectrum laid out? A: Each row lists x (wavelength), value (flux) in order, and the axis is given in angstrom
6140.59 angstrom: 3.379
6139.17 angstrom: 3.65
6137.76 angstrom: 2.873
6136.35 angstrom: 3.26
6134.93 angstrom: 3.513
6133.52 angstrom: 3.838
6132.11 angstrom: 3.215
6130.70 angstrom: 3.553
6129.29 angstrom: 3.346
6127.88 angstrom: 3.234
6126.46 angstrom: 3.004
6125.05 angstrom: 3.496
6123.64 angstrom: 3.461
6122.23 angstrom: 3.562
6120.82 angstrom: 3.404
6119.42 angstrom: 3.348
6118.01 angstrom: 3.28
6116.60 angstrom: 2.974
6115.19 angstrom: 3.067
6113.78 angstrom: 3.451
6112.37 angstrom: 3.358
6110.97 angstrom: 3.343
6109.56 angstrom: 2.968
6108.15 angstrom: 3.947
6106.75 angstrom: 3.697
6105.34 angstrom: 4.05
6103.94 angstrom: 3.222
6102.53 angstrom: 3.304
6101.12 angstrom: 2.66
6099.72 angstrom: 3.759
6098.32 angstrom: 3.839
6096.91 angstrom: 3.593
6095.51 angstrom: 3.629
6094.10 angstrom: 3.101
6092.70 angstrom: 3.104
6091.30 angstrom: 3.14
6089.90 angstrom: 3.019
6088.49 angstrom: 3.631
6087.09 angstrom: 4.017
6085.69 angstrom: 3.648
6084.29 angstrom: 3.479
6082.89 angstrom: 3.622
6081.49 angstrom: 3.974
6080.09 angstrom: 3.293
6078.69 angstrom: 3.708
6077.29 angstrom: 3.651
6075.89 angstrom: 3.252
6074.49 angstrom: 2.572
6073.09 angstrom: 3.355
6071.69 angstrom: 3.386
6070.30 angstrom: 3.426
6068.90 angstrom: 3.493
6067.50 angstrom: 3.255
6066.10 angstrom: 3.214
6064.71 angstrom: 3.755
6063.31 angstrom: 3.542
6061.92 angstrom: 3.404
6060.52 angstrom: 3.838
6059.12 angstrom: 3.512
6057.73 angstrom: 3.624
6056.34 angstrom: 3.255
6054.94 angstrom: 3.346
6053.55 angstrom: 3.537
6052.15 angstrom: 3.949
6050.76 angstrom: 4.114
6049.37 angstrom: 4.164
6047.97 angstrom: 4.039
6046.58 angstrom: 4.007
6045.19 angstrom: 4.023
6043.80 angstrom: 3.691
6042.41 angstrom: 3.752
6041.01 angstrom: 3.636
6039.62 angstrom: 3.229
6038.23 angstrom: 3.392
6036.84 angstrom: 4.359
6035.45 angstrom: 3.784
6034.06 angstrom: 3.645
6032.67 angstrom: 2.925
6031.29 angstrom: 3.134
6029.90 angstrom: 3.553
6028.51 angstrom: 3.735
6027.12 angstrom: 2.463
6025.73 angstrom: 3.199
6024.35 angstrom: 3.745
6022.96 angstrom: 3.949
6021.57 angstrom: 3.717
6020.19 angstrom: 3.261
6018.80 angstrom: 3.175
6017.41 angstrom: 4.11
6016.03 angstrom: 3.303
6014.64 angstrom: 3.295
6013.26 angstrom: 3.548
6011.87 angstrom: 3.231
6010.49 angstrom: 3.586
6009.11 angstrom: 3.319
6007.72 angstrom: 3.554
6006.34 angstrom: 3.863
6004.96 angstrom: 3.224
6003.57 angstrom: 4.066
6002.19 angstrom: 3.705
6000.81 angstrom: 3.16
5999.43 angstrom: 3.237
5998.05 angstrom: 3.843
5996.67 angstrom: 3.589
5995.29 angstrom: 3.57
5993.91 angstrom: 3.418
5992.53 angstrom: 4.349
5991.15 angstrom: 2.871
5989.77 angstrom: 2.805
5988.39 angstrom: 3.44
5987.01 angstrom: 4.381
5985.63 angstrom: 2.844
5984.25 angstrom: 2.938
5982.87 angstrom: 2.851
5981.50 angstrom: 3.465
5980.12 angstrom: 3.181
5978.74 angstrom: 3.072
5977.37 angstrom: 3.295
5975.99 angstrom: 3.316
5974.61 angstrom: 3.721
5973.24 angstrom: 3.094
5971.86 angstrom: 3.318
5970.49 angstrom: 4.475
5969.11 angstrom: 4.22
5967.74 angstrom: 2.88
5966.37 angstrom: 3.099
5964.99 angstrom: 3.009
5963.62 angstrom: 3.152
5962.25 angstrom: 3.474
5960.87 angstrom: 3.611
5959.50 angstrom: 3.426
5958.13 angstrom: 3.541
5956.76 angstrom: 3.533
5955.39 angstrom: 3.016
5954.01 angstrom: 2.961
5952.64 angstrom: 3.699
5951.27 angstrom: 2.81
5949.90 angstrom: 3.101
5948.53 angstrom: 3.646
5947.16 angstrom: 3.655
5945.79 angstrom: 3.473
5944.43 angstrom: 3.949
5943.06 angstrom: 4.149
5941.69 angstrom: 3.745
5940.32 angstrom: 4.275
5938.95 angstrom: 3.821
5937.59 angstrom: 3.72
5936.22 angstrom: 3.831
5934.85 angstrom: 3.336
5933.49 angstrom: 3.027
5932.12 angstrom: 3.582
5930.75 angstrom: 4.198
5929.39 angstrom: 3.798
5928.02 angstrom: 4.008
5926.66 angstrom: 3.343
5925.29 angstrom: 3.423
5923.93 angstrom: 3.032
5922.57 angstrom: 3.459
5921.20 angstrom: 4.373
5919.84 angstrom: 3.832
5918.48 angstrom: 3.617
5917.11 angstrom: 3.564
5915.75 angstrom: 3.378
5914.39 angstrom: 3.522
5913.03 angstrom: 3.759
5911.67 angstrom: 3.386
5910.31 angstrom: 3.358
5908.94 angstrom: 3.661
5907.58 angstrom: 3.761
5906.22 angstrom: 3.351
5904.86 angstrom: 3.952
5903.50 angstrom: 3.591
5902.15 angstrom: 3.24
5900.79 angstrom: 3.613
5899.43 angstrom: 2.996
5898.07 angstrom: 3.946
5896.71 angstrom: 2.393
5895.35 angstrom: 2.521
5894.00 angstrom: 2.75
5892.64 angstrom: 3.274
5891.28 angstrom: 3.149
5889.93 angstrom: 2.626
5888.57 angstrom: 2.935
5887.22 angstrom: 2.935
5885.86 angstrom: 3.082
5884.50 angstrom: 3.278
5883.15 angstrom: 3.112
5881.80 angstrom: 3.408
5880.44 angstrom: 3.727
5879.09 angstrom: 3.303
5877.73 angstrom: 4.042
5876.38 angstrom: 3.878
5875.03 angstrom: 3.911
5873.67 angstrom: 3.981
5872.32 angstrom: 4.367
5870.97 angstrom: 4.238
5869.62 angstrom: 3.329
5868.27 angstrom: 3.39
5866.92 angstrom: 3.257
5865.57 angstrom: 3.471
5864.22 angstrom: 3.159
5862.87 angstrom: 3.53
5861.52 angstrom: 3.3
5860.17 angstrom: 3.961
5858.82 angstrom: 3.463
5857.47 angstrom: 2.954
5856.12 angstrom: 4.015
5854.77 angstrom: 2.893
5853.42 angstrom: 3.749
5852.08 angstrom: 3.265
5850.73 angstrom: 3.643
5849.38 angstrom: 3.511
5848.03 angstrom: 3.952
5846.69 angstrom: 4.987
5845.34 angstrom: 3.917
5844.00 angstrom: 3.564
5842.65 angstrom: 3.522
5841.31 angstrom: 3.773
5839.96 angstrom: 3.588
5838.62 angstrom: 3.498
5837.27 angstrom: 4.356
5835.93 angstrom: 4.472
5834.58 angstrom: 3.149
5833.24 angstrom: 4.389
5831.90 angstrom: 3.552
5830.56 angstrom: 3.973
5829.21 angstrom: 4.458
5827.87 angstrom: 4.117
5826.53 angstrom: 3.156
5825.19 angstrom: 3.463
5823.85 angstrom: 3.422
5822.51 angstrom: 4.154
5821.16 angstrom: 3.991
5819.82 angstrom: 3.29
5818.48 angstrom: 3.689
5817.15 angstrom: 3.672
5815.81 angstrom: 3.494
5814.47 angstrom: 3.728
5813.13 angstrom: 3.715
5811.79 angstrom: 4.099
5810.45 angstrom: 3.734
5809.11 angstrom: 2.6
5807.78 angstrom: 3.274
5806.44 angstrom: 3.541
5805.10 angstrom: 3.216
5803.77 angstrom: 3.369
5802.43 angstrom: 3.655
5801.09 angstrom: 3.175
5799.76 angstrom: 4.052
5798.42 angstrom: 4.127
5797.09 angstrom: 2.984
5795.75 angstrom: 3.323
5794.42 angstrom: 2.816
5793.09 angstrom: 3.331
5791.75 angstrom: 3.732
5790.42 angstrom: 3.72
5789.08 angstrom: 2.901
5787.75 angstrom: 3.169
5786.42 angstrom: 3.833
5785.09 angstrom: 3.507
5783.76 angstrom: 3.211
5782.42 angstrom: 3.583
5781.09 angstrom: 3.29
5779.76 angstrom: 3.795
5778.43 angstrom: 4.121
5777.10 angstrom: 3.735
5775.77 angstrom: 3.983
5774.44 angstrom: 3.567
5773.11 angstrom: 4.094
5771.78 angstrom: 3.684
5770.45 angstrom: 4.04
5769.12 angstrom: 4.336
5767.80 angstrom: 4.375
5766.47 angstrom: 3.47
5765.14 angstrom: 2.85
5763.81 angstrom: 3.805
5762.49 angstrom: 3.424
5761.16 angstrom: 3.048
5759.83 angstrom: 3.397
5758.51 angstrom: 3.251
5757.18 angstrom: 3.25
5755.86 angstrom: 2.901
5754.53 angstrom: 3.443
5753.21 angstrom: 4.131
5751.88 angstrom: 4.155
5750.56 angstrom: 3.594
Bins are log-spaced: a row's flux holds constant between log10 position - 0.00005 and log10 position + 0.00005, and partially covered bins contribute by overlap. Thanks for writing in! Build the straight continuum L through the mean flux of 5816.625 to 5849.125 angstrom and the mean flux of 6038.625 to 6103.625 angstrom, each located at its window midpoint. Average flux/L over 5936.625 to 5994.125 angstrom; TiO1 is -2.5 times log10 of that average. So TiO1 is 0.07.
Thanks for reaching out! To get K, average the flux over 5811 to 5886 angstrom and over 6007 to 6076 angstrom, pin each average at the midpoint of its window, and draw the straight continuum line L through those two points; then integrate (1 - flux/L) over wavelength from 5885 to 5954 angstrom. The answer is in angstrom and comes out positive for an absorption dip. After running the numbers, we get 3.1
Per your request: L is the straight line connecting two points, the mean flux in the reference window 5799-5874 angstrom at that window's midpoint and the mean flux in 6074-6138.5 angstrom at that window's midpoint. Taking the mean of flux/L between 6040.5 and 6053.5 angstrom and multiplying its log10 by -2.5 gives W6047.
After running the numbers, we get -0.13 mag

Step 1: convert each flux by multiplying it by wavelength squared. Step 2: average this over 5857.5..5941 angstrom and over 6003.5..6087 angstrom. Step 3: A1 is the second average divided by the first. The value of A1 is 1.07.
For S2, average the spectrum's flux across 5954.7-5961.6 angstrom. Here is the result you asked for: 3.42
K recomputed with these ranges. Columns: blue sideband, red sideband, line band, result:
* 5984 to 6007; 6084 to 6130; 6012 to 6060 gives -1.8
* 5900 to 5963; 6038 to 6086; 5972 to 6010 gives 1.7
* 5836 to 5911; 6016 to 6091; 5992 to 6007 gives -0.4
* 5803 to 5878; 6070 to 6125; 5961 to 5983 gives 1.1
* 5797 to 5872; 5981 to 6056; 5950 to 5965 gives 1.2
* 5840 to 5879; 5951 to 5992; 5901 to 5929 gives -0.7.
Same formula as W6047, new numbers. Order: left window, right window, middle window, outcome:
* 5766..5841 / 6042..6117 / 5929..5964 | 0.007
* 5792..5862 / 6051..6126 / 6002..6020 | -0.006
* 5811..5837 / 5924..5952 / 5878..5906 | 0.155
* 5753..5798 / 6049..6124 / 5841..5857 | -0.062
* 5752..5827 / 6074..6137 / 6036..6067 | -0.078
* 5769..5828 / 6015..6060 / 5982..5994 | 0.087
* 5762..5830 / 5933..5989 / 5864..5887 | -0.014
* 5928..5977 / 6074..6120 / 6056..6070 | -0.015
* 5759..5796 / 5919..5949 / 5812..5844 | -0.042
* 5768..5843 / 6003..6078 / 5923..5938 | 0.007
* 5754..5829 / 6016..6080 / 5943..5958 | 0.038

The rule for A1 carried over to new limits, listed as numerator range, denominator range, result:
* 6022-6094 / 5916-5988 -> 1.05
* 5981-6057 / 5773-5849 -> 1.04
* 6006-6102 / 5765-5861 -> 1.05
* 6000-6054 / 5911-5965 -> 1.04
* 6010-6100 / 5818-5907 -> 1.06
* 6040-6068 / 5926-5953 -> 1.04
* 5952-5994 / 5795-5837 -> 0.97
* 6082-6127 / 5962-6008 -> 1.04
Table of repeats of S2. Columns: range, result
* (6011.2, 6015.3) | 3.36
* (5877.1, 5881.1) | 3.68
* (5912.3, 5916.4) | 3.56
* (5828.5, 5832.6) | 4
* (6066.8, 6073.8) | 3.38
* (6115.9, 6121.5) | 3.25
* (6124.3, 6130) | 3.27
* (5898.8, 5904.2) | 3.37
